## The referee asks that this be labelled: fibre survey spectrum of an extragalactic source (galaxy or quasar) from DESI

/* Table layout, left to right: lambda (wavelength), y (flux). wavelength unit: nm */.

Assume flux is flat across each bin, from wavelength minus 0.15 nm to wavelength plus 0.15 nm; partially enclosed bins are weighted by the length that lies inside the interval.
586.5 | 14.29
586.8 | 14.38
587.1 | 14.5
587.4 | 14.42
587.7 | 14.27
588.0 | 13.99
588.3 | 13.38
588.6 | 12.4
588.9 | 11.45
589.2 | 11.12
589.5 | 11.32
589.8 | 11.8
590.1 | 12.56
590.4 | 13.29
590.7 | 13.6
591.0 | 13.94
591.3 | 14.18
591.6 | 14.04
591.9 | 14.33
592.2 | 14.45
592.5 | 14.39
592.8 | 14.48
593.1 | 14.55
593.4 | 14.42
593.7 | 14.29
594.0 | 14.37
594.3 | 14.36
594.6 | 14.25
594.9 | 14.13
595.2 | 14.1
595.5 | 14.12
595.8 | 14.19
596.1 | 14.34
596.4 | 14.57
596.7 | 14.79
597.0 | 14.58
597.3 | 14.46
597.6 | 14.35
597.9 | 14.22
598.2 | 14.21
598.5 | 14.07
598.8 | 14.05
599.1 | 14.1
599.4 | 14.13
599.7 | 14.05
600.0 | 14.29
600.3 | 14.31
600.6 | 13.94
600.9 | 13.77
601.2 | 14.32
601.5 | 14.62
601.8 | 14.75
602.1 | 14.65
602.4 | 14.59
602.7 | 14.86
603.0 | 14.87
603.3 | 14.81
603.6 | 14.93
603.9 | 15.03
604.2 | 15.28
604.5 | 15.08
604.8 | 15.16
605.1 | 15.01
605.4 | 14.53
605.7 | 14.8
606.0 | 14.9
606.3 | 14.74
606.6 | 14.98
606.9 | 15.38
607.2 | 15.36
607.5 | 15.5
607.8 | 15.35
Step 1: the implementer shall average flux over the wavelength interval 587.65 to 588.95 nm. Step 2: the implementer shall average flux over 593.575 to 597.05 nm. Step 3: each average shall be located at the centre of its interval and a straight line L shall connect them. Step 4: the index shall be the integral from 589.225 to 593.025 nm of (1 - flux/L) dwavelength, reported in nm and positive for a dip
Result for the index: 0.04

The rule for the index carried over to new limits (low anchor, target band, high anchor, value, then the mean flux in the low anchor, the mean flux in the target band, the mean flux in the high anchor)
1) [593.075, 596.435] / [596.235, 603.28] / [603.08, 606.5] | 0.111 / 14.3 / 14.4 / 14.9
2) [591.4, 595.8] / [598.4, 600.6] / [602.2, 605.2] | 0.083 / 14.3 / 14.1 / 15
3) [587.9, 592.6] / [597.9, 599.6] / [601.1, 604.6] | 0.017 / 13.1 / 14.1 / 14.8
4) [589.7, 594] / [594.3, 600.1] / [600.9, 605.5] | 0.028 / 13.9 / 14.3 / 14.8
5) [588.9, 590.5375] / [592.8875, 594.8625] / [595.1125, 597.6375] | -0.130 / 12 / 14.4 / 14.4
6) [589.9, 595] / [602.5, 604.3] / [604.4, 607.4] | -0.014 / 14.1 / 14.9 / 15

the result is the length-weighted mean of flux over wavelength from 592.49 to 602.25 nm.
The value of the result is 14.3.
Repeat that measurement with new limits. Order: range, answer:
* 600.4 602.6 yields 14.4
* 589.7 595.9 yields 14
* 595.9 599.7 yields 14.3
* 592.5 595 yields 14.4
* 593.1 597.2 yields 14.4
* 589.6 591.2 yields 13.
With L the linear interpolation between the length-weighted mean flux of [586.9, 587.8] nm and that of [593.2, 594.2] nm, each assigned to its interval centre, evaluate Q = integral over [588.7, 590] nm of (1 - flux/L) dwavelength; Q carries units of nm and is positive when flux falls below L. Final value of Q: 0.26 nm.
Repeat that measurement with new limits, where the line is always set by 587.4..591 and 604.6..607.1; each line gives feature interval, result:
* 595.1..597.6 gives -0.12 nm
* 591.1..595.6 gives -0.33 nm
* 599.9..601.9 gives 0.00 nm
